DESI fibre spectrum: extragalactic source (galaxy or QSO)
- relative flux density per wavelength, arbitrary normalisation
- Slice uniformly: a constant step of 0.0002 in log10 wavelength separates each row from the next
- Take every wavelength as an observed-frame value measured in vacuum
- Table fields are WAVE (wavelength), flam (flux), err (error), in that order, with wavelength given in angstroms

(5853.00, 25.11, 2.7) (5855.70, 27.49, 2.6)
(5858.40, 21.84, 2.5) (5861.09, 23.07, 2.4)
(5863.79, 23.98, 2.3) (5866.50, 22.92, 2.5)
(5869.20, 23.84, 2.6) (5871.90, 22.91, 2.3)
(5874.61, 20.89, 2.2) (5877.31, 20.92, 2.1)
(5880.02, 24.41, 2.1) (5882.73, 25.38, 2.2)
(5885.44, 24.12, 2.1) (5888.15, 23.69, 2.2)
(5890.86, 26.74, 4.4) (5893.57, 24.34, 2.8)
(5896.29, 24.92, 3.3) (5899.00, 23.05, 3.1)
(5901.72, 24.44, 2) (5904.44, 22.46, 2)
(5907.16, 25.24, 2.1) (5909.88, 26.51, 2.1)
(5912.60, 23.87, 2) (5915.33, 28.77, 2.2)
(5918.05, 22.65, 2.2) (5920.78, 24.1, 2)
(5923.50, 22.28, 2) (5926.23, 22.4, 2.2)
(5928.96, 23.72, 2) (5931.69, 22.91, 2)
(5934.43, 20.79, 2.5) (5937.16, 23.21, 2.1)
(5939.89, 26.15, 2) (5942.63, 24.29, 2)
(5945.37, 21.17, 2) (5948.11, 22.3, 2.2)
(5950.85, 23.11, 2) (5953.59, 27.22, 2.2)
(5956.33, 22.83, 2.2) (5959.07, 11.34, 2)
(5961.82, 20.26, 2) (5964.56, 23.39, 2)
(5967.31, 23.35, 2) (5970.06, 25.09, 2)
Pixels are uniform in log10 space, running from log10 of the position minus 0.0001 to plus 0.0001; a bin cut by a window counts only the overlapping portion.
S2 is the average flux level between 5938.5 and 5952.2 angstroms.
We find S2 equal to 23.4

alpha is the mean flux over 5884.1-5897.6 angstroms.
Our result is 24.8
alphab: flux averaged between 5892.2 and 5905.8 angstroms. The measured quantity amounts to 23.8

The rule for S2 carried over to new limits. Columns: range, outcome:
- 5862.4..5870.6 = 23.6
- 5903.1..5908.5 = 23.8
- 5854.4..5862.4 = 24.1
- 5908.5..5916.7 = 26.4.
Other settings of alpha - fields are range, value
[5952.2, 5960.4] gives 20.5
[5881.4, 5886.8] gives 24.7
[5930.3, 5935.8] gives 21.8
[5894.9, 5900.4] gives 24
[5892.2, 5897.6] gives 24.6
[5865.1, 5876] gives 22.6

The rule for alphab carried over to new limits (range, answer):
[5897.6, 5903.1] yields 23.8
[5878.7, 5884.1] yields 24.9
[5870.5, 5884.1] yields 22.9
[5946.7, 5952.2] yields 22.7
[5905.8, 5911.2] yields 25.9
